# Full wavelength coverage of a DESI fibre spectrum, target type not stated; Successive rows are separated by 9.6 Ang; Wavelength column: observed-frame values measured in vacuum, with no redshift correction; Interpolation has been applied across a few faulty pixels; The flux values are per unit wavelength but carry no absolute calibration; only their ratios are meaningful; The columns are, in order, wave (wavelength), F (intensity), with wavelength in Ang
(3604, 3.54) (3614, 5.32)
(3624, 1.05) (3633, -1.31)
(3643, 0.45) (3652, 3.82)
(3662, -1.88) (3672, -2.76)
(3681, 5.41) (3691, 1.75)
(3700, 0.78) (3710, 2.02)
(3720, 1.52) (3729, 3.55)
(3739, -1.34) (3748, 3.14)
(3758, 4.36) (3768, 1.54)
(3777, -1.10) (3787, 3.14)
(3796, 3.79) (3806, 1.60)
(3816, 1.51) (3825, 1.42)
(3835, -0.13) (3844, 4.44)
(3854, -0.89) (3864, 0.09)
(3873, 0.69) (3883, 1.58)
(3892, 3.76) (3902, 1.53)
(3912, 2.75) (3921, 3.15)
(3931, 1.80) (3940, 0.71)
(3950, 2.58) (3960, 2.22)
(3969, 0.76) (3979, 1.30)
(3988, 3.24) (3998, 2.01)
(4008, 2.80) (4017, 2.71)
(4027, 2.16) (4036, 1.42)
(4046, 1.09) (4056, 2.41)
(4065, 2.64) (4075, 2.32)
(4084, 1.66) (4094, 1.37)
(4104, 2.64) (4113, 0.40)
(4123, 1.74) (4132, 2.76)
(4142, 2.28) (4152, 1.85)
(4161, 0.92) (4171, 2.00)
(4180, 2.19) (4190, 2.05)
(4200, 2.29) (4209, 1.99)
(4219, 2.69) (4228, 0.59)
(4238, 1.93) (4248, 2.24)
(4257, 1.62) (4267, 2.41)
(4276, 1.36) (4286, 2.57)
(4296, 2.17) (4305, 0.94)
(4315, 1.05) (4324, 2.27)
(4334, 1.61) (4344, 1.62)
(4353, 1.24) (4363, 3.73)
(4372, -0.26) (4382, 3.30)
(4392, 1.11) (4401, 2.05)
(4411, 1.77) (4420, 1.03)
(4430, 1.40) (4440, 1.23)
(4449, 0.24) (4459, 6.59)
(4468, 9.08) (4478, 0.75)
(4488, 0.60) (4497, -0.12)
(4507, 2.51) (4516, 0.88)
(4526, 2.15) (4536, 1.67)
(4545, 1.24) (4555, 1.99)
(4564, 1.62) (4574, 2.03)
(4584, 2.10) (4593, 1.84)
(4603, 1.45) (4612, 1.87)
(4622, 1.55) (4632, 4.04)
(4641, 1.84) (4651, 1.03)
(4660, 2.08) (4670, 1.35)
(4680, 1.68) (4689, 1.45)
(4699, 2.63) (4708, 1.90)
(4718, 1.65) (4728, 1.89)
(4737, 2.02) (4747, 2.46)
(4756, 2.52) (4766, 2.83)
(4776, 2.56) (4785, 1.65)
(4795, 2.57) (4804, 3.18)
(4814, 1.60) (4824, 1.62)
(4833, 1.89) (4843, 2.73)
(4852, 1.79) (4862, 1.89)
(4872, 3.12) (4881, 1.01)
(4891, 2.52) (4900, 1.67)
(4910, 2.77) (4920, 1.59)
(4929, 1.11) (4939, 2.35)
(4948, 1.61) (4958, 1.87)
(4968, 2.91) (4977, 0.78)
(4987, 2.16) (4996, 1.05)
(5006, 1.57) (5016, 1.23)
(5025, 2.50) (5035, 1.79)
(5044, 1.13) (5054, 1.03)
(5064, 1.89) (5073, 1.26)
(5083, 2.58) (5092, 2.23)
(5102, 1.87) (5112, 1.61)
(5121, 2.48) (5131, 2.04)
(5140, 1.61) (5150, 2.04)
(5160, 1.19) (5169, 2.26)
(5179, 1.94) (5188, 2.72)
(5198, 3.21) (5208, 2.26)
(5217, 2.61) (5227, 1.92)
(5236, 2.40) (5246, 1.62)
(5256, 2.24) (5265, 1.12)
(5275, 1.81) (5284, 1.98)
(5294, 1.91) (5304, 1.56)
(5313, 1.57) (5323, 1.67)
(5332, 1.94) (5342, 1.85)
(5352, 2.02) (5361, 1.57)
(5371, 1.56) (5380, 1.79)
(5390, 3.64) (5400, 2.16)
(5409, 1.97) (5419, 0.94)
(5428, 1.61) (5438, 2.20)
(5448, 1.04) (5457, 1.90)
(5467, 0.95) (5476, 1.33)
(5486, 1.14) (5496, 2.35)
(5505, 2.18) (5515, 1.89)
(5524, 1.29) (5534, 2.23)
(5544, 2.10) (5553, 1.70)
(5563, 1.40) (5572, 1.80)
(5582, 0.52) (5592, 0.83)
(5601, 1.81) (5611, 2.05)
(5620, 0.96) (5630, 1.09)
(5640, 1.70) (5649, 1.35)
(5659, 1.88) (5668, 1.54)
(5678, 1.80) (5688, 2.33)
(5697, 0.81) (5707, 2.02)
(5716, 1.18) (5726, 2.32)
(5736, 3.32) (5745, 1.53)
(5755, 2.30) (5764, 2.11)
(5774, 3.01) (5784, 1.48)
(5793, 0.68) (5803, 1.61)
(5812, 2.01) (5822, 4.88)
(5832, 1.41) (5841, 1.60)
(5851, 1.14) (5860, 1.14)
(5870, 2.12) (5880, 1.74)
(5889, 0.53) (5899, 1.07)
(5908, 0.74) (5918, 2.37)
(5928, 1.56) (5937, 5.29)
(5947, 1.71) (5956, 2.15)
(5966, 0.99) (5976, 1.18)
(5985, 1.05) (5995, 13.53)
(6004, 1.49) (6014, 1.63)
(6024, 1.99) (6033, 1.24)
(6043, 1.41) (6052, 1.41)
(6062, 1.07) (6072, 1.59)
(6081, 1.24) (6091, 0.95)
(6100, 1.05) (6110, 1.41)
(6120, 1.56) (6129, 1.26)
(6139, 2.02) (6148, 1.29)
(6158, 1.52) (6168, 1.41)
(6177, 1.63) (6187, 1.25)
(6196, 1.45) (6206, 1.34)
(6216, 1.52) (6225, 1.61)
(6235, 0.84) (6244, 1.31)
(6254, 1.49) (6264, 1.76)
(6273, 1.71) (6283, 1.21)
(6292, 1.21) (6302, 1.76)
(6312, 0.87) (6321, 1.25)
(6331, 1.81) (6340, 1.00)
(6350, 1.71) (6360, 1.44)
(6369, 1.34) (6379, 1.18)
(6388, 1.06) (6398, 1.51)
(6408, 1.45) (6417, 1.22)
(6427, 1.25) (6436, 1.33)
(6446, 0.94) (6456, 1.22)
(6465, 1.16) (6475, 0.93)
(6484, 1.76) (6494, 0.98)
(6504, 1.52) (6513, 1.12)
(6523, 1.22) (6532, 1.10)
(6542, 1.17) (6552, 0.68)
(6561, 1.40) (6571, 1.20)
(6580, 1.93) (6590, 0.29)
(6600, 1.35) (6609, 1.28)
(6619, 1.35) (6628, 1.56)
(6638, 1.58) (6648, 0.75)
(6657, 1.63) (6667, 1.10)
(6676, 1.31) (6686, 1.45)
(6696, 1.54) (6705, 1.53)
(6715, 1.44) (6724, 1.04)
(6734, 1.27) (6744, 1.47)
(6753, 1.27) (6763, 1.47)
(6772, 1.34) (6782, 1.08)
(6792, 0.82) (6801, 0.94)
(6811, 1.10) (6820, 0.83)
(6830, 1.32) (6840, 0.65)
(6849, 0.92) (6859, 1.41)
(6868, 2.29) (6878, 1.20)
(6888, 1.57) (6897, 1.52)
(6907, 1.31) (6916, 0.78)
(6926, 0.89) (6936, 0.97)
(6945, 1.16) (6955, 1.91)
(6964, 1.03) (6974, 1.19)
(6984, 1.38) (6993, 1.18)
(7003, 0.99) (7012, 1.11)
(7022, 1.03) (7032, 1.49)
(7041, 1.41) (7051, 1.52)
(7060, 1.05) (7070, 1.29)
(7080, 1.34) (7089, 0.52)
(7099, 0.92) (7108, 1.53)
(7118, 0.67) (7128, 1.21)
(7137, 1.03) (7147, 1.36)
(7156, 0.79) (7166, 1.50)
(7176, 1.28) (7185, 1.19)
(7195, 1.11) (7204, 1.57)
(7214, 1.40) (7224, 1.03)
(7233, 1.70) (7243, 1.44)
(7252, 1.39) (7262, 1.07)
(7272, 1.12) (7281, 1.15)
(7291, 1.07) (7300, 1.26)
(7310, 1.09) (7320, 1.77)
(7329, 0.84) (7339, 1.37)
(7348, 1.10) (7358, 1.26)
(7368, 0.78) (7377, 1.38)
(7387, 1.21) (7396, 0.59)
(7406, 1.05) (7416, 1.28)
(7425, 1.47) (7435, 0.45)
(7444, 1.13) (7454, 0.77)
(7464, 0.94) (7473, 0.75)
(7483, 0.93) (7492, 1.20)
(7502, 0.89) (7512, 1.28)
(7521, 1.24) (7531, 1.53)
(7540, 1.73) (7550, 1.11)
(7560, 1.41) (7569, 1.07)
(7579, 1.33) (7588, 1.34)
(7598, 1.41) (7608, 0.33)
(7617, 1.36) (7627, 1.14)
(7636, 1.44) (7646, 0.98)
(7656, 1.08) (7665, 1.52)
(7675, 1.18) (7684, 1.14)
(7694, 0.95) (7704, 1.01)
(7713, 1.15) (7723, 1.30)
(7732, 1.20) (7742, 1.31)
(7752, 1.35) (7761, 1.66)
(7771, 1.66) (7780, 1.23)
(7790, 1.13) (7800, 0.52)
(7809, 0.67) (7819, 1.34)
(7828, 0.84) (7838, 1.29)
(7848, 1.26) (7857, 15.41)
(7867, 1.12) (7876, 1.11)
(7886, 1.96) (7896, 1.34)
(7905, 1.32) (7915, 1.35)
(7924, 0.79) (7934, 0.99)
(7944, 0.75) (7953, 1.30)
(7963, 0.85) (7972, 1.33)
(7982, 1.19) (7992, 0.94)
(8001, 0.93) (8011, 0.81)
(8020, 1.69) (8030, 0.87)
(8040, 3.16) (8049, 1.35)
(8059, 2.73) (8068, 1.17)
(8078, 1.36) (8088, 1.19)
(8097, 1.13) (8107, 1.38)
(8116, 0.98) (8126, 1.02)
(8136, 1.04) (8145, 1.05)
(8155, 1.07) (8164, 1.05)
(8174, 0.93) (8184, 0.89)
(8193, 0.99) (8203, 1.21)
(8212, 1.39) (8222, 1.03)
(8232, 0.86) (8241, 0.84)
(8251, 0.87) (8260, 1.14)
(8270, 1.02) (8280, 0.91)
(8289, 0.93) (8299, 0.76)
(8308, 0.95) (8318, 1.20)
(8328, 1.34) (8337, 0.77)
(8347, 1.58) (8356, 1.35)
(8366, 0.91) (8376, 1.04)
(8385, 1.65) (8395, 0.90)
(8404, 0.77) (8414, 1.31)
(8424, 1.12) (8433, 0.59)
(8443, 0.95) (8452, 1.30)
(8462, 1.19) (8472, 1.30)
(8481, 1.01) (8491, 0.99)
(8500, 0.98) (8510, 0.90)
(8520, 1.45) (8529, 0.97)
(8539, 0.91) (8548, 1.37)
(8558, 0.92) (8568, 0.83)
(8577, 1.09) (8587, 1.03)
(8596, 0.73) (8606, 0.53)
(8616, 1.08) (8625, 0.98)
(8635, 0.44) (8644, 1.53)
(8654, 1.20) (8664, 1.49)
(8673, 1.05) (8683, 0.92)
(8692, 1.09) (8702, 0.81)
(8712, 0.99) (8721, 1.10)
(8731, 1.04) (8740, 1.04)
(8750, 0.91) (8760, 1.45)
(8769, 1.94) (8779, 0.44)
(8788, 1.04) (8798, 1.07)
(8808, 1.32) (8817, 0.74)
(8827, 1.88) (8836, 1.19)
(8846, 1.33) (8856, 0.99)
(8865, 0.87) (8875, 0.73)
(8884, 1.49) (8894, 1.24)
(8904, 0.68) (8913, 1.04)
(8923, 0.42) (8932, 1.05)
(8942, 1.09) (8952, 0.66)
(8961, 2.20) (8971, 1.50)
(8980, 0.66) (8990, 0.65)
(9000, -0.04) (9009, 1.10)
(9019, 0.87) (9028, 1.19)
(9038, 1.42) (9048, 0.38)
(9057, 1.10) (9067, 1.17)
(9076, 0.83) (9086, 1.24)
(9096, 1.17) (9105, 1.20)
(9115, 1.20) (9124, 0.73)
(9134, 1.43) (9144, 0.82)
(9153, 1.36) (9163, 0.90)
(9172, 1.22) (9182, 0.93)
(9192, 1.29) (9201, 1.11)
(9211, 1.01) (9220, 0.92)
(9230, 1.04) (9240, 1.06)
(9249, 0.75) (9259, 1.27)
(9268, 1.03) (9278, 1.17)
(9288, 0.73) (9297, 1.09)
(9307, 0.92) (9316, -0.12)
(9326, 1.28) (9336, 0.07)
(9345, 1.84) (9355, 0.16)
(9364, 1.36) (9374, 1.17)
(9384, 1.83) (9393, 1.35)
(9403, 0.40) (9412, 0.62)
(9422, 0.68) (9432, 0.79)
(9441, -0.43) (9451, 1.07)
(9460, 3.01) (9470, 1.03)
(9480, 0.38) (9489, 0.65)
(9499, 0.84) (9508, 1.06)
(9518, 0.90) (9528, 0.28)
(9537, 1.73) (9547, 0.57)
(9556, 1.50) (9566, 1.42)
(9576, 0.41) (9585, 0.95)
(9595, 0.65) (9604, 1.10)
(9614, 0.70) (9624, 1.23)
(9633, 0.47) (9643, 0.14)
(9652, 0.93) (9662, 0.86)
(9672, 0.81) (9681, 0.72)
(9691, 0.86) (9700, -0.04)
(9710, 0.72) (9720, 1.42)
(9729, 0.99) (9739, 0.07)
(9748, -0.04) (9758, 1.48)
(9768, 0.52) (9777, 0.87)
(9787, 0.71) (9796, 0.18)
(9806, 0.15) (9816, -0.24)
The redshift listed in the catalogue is 0.197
